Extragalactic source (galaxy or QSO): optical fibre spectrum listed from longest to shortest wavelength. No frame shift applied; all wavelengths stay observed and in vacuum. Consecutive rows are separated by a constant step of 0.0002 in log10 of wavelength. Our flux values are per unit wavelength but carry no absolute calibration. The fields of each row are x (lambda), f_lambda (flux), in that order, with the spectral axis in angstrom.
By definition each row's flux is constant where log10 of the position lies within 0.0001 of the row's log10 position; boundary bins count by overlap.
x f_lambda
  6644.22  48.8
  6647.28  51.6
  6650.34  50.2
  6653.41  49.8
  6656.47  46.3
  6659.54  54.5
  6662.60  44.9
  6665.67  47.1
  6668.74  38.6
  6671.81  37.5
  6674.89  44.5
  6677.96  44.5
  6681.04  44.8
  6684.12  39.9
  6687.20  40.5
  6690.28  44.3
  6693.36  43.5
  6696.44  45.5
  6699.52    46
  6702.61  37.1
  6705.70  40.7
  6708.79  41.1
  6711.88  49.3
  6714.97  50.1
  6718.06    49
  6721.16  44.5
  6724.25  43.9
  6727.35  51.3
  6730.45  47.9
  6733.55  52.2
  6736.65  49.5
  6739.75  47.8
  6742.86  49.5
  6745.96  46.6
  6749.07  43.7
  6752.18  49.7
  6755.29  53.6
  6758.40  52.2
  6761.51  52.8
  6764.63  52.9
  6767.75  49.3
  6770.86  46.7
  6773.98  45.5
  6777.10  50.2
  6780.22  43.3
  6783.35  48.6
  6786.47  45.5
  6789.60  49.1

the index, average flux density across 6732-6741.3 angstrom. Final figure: 49.9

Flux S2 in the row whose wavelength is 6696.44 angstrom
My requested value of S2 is 45.5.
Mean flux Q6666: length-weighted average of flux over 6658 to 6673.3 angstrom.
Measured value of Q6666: 44.6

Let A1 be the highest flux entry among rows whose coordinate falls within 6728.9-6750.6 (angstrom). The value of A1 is 52.2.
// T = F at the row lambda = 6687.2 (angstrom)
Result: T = 40.5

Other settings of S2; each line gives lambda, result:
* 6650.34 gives 50.2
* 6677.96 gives 44.5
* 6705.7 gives 40.7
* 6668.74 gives 38.6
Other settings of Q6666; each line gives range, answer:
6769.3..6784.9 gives 46.9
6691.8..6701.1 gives 45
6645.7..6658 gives 49.5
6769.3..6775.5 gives 46.2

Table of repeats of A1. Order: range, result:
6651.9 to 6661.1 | 54.5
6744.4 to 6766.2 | 53.6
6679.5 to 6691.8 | 44.8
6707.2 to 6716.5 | 50.1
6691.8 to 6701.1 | 46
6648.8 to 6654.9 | 50.2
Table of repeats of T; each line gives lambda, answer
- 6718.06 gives 49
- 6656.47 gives 46.3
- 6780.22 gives 43.3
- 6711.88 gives 49.3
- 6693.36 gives 43.5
